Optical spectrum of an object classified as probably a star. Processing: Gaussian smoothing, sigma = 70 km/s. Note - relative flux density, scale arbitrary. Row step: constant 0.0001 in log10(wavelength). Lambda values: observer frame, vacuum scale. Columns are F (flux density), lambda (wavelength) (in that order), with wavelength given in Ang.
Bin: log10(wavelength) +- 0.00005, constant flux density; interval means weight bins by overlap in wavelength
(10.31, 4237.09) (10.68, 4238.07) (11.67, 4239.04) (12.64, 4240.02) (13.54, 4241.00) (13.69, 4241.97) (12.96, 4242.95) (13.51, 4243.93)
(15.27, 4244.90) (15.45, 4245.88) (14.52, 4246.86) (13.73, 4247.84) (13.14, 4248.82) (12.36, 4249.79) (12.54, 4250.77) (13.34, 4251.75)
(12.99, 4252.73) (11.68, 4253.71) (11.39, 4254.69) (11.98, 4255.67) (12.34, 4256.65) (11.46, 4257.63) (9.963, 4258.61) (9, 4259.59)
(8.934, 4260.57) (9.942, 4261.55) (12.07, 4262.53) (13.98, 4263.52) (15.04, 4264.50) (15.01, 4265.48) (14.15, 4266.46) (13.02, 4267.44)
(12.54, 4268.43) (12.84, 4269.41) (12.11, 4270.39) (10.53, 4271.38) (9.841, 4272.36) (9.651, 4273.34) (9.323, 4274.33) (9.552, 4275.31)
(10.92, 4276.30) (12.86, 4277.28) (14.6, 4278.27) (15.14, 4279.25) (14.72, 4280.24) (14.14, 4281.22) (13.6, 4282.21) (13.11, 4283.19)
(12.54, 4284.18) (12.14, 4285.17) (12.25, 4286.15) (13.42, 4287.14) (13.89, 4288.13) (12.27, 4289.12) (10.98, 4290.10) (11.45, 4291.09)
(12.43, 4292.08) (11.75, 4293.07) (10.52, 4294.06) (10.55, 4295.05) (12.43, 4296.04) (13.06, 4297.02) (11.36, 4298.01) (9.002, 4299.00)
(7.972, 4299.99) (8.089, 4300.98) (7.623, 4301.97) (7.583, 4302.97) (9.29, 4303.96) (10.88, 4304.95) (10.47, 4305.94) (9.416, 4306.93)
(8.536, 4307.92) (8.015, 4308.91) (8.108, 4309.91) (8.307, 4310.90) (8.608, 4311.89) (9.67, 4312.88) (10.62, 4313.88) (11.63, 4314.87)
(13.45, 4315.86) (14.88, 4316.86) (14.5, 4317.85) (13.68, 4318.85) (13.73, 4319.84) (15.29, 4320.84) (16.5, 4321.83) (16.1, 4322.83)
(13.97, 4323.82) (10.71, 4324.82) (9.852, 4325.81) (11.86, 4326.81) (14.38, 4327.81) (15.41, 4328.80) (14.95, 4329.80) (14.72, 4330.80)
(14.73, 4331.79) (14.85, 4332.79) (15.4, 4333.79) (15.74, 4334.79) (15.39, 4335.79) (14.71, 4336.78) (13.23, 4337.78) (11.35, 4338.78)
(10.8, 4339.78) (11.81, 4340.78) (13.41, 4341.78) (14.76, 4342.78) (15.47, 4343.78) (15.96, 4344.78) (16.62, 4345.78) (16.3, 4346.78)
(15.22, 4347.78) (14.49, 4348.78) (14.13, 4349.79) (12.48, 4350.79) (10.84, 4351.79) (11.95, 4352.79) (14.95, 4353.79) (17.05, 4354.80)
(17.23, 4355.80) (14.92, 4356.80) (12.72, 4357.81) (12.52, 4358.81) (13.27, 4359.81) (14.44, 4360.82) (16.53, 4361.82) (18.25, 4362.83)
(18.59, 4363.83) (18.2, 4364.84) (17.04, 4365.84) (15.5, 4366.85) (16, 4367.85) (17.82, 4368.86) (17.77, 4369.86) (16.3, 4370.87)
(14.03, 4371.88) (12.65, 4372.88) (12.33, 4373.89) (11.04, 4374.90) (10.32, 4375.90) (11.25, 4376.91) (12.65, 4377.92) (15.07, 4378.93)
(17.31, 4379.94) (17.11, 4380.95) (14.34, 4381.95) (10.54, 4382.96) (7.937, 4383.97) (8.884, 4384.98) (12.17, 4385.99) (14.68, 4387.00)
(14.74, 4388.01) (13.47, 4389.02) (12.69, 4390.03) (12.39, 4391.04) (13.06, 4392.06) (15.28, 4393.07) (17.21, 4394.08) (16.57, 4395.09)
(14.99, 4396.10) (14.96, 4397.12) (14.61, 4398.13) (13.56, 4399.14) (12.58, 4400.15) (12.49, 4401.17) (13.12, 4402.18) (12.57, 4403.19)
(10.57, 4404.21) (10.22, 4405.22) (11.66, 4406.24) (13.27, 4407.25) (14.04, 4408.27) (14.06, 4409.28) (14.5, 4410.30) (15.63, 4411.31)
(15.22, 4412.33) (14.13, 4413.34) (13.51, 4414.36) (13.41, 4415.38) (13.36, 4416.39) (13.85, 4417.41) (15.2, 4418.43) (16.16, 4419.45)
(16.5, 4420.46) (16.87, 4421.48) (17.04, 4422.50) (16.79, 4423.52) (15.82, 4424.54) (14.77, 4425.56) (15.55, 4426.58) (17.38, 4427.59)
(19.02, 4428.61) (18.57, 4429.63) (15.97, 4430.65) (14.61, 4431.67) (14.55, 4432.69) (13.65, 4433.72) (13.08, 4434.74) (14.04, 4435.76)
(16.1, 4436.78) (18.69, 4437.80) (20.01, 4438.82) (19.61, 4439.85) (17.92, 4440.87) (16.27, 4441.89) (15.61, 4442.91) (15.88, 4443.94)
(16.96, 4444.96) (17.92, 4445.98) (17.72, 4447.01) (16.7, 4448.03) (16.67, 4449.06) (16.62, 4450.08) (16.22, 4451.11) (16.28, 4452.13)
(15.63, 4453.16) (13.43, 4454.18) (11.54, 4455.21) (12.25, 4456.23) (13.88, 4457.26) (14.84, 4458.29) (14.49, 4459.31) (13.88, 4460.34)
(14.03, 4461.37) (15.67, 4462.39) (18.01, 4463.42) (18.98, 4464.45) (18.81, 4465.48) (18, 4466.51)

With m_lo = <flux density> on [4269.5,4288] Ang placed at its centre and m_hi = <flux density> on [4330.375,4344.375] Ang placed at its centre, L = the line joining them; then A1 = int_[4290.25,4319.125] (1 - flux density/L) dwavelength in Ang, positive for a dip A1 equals 5.76 Ang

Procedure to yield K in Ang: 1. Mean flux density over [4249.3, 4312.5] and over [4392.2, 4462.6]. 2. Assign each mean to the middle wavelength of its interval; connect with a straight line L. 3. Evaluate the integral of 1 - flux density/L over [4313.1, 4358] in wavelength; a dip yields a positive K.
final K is -4.4 Ang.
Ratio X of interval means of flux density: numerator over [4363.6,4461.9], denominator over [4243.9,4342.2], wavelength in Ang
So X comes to 1.21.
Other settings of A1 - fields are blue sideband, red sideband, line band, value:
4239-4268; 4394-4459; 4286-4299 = 1.3 Ang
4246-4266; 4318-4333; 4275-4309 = 4.7 Ang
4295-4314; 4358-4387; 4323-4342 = -3.6 Ang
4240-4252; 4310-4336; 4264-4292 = 2.0 Ang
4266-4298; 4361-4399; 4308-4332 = 1.0 Ang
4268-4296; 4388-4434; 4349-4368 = -2.1 Ang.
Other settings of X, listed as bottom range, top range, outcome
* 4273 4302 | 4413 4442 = 1.35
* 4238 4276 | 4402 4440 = 1.23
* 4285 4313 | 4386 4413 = 1.33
